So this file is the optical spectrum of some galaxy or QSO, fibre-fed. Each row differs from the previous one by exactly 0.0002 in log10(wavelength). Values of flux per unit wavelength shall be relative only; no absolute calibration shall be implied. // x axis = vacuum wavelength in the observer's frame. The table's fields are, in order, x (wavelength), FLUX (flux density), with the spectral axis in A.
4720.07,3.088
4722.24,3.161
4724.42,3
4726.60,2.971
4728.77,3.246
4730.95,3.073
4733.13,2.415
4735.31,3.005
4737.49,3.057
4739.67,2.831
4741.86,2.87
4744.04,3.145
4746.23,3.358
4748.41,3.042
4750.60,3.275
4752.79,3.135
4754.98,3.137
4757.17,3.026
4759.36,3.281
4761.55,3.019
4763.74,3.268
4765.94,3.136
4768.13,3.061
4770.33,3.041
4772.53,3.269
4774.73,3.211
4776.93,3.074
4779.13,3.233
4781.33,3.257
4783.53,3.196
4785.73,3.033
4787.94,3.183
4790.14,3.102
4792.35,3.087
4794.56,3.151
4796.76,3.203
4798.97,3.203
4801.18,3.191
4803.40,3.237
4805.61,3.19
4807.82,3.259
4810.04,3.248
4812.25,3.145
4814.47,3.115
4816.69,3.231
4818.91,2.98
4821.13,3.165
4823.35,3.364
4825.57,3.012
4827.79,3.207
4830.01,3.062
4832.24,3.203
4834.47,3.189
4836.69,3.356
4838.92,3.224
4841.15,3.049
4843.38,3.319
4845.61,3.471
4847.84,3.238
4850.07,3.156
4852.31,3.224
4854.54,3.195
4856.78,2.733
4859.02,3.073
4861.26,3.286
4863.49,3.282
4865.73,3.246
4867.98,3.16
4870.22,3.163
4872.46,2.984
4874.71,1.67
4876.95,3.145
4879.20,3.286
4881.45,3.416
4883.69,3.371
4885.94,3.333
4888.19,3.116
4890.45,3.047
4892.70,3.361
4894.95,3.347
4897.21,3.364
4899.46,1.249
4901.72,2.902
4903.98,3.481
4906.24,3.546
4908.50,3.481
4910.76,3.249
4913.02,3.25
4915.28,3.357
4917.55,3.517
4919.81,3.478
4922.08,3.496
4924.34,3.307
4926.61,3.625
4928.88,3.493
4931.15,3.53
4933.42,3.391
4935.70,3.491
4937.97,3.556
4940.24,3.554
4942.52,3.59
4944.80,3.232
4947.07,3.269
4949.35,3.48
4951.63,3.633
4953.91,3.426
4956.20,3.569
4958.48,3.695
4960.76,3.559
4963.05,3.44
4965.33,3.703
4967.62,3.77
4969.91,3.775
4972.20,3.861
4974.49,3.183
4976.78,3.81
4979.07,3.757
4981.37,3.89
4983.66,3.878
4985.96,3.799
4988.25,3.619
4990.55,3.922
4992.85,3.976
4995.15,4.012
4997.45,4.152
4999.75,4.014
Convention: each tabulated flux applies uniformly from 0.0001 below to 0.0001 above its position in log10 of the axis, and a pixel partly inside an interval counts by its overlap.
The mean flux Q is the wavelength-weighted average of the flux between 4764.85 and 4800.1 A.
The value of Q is 3.15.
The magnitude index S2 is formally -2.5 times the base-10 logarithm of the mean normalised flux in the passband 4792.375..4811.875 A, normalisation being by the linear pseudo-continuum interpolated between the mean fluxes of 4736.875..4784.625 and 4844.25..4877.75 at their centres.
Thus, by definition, -0.033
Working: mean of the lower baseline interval 3.13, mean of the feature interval 3.2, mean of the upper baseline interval 3.07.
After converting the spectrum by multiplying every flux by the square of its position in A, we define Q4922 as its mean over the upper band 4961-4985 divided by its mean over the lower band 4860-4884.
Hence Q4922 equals 1.25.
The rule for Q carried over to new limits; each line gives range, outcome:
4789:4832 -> 3.17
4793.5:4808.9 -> 3.21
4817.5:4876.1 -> 3.12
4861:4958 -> 3.28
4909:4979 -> 3.51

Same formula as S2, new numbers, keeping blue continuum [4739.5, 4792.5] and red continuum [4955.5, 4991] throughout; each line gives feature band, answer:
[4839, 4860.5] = 0.07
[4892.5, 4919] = 0.11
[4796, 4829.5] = 0.03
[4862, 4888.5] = 0.11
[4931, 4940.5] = 0.03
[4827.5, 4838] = 0.04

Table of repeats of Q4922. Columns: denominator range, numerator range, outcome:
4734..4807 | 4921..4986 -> 1.23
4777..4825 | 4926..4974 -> 1.19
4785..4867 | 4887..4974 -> 1.12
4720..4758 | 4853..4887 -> 1.07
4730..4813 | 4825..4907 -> 1.04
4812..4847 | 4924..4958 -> 1.14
